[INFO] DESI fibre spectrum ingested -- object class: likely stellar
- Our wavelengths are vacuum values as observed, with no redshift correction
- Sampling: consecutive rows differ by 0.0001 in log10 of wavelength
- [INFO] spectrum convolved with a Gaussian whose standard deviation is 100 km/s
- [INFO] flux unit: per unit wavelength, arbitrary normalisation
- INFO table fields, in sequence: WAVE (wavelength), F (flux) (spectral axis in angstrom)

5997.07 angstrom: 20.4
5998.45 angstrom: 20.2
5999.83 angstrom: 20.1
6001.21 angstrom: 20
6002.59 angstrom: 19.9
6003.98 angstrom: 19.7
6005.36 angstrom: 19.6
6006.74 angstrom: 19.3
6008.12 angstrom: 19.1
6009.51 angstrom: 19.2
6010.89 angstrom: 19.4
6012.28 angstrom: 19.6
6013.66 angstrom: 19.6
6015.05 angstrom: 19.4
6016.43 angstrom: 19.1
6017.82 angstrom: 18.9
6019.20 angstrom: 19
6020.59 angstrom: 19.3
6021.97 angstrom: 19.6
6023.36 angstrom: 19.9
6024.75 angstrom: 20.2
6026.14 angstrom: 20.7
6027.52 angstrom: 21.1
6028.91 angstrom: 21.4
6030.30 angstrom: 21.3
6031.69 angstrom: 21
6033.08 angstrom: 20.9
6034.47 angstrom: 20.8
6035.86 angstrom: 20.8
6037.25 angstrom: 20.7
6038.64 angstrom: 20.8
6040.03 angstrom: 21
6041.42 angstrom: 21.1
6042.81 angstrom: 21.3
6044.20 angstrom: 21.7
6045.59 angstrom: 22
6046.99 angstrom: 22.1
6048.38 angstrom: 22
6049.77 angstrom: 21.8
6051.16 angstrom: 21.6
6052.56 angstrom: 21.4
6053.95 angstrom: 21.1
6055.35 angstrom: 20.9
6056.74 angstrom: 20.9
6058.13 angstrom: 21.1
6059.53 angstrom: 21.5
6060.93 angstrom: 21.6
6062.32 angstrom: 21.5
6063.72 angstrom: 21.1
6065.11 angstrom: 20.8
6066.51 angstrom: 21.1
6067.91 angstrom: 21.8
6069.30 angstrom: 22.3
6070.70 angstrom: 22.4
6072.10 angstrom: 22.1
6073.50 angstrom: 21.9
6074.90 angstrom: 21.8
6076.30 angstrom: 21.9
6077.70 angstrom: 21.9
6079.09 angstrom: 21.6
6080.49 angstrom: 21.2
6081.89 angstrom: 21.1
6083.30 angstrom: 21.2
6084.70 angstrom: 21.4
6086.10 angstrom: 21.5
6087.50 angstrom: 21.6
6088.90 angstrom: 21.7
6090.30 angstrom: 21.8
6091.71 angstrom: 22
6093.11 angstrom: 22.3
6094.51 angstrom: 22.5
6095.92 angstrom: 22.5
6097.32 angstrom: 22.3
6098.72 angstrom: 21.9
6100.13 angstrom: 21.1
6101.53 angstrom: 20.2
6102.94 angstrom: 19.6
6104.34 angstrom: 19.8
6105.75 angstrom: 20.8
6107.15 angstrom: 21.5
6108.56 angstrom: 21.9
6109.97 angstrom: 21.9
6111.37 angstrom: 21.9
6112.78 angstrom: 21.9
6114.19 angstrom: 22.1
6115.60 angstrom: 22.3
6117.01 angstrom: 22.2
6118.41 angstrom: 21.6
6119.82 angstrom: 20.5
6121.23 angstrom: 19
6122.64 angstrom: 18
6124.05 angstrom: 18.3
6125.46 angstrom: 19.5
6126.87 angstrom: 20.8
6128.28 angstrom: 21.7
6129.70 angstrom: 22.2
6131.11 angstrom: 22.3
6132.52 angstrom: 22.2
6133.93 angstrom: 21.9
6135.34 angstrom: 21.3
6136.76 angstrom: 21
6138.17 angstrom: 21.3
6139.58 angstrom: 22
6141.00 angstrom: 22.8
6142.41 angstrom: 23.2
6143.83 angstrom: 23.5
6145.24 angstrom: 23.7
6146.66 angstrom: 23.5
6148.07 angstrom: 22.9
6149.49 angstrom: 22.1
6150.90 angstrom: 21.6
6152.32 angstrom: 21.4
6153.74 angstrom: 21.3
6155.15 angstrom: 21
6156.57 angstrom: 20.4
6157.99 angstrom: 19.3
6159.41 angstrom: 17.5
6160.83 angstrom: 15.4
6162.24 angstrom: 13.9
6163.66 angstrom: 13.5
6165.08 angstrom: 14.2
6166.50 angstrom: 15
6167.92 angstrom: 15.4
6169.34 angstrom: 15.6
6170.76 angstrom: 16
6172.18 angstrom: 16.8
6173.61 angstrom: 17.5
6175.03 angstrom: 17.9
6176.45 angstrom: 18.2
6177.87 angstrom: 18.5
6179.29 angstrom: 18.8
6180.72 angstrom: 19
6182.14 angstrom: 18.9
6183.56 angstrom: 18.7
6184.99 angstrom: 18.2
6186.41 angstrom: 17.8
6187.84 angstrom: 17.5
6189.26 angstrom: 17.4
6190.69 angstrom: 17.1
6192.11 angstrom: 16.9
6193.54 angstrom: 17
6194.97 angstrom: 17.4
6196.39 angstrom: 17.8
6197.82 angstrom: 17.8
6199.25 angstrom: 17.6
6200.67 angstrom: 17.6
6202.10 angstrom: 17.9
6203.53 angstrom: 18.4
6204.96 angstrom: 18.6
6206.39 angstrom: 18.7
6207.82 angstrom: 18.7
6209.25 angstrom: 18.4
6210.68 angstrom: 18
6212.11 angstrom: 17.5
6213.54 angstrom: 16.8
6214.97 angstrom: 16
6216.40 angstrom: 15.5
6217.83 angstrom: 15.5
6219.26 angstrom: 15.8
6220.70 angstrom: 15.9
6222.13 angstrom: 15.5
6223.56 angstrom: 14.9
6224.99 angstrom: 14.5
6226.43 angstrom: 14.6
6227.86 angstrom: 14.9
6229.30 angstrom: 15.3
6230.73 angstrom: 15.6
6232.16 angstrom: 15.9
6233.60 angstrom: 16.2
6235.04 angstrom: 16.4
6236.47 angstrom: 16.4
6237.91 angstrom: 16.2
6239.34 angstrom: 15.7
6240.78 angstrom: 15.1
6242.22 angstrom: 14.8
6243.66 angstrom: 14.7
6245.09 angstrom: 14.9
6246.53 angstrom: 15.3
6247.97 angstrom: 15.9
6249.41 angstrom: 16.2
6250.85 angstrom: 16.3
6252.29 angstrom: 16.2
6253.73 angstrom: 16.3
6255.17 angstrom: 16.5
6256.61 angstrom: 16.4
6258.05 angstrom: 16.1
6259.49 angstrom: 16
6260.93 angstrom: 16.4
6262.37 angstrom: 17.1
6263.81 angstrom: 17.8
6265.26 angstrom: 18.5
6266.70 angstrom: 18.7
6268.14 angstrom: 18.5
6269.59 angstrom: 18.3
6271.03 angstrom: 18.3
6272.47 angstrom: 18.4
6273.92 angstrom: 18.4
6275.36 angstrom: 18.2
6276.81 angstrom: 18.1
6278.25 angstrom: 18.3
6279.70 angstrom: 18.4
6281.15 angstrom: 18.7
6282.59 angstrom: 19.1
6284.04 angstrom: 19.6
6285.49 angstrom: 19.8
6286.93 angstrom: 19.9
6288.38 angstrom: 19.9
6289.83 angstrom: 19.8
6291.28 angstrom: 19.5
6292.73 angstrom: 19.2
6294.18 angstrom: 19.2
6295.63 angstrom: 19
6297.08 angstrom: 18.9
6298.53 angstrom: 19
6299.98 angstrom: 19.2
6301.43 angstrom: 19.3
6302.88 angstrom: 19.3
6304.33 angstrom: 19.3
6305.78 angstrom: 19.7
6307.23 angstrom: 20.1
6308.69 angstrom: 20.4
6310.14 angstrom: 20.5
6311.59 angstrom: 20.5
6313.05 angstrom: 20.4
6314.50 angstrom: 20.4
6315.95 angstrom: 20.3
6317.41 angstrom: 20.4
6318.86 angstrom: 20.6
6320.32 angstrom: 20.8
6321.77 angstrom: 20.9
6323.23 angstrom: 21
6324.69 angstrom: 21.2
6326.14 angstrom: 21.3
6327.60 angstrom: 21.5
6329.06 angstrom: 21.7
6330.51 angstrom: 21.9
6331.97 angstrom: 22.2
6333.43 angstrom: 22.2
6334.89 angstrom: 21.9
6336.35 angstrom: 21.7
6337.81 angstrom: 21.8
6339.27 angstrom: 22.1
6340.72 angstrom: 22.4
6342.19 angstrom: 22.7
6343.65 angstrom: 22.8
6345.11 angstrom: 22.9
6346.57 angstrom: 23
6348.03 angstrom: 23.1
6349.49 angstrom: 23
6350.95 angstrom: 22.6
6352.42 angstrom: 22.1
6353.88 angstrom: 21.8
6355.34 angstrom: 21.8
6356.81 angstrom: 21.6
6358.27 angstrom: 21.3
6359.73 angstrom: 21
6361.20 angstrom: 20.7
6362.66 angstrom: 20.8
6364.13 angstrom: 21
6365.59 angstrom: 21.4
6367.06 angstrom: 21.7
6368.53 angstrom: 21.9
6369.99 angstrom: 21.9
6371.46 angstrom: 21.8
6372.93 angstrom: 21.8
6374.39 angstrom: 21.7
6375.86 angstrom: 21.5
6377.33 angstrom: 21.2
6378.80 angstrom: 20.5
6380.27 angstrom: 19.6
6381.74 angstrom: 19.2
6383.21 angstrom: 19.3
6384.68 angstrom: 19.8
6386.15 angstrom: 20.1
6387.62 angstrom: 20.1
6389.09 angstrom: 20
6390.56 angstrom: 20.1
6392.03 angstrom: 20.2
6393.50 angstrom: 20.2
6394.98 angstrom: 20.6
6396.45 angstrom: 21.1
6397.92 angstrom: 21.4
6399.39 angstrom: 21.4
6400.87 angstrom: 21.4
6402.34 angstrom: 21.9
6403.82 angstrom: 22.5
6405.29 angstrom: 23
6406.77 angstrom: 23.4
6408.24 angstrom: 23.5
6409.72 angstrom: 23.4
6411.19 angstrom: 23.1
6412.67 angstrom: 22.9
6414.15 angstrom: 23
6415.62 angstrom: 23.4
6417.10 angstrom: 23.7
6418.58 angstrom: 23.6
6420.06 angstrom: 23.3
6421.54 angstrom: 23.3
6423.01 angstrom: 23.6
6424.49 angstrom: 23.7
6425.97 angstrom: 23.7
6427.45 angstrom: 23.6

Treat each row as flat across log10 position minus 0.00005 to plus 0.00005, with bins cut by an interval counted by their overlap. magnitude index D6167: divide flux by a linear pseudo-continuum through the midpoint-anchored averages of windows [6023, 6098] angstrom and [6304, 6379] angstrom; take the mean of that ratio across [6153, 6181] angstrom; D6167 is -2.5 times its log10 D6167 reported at 0.24 mag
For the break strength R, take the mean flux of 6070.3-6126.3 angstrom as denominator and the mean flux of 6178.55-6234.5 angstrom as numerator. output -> 0.80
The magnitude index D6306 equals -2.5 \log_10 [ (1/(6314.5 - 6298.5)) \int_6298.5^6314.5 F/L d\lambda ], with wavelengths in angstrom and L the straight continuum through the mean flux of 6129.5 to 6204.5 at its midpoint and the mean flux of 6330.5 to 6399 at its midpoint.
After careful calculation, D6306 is 0.04 mag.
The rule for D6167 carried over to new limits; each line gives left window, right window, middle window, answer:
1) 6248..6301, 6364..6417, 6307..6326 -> -0.069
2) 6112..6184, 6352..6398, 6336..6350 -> -0.092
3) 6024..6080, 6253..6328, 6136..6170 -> 0.042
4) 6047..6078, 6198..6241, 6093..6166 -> -0.075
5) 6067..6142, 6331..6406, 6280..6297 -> 0.110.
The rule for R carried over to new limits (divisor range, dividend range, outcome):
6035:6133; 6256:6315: 0.88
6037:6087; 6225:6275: 0.76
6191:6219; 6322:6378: 1.25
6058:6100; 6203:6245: 0.75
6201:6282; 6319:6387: 1.29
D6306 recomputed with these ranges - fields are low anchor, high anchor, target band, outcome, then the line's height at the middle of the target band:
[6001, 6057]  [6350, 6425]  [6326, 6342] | -0.021 mag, 21.5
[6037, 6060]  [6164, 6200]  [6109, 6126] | -0.083 mag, 19.3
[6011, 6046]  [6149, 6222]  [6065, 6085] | -0.109 mag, 19.6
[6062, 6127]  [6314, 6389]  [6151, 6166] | 0.191 mag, 21.3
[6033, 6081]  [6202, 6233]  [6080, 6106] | -0.055 mag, 20.3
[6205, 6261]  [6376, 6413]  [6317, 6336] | -0.126 mag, 19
